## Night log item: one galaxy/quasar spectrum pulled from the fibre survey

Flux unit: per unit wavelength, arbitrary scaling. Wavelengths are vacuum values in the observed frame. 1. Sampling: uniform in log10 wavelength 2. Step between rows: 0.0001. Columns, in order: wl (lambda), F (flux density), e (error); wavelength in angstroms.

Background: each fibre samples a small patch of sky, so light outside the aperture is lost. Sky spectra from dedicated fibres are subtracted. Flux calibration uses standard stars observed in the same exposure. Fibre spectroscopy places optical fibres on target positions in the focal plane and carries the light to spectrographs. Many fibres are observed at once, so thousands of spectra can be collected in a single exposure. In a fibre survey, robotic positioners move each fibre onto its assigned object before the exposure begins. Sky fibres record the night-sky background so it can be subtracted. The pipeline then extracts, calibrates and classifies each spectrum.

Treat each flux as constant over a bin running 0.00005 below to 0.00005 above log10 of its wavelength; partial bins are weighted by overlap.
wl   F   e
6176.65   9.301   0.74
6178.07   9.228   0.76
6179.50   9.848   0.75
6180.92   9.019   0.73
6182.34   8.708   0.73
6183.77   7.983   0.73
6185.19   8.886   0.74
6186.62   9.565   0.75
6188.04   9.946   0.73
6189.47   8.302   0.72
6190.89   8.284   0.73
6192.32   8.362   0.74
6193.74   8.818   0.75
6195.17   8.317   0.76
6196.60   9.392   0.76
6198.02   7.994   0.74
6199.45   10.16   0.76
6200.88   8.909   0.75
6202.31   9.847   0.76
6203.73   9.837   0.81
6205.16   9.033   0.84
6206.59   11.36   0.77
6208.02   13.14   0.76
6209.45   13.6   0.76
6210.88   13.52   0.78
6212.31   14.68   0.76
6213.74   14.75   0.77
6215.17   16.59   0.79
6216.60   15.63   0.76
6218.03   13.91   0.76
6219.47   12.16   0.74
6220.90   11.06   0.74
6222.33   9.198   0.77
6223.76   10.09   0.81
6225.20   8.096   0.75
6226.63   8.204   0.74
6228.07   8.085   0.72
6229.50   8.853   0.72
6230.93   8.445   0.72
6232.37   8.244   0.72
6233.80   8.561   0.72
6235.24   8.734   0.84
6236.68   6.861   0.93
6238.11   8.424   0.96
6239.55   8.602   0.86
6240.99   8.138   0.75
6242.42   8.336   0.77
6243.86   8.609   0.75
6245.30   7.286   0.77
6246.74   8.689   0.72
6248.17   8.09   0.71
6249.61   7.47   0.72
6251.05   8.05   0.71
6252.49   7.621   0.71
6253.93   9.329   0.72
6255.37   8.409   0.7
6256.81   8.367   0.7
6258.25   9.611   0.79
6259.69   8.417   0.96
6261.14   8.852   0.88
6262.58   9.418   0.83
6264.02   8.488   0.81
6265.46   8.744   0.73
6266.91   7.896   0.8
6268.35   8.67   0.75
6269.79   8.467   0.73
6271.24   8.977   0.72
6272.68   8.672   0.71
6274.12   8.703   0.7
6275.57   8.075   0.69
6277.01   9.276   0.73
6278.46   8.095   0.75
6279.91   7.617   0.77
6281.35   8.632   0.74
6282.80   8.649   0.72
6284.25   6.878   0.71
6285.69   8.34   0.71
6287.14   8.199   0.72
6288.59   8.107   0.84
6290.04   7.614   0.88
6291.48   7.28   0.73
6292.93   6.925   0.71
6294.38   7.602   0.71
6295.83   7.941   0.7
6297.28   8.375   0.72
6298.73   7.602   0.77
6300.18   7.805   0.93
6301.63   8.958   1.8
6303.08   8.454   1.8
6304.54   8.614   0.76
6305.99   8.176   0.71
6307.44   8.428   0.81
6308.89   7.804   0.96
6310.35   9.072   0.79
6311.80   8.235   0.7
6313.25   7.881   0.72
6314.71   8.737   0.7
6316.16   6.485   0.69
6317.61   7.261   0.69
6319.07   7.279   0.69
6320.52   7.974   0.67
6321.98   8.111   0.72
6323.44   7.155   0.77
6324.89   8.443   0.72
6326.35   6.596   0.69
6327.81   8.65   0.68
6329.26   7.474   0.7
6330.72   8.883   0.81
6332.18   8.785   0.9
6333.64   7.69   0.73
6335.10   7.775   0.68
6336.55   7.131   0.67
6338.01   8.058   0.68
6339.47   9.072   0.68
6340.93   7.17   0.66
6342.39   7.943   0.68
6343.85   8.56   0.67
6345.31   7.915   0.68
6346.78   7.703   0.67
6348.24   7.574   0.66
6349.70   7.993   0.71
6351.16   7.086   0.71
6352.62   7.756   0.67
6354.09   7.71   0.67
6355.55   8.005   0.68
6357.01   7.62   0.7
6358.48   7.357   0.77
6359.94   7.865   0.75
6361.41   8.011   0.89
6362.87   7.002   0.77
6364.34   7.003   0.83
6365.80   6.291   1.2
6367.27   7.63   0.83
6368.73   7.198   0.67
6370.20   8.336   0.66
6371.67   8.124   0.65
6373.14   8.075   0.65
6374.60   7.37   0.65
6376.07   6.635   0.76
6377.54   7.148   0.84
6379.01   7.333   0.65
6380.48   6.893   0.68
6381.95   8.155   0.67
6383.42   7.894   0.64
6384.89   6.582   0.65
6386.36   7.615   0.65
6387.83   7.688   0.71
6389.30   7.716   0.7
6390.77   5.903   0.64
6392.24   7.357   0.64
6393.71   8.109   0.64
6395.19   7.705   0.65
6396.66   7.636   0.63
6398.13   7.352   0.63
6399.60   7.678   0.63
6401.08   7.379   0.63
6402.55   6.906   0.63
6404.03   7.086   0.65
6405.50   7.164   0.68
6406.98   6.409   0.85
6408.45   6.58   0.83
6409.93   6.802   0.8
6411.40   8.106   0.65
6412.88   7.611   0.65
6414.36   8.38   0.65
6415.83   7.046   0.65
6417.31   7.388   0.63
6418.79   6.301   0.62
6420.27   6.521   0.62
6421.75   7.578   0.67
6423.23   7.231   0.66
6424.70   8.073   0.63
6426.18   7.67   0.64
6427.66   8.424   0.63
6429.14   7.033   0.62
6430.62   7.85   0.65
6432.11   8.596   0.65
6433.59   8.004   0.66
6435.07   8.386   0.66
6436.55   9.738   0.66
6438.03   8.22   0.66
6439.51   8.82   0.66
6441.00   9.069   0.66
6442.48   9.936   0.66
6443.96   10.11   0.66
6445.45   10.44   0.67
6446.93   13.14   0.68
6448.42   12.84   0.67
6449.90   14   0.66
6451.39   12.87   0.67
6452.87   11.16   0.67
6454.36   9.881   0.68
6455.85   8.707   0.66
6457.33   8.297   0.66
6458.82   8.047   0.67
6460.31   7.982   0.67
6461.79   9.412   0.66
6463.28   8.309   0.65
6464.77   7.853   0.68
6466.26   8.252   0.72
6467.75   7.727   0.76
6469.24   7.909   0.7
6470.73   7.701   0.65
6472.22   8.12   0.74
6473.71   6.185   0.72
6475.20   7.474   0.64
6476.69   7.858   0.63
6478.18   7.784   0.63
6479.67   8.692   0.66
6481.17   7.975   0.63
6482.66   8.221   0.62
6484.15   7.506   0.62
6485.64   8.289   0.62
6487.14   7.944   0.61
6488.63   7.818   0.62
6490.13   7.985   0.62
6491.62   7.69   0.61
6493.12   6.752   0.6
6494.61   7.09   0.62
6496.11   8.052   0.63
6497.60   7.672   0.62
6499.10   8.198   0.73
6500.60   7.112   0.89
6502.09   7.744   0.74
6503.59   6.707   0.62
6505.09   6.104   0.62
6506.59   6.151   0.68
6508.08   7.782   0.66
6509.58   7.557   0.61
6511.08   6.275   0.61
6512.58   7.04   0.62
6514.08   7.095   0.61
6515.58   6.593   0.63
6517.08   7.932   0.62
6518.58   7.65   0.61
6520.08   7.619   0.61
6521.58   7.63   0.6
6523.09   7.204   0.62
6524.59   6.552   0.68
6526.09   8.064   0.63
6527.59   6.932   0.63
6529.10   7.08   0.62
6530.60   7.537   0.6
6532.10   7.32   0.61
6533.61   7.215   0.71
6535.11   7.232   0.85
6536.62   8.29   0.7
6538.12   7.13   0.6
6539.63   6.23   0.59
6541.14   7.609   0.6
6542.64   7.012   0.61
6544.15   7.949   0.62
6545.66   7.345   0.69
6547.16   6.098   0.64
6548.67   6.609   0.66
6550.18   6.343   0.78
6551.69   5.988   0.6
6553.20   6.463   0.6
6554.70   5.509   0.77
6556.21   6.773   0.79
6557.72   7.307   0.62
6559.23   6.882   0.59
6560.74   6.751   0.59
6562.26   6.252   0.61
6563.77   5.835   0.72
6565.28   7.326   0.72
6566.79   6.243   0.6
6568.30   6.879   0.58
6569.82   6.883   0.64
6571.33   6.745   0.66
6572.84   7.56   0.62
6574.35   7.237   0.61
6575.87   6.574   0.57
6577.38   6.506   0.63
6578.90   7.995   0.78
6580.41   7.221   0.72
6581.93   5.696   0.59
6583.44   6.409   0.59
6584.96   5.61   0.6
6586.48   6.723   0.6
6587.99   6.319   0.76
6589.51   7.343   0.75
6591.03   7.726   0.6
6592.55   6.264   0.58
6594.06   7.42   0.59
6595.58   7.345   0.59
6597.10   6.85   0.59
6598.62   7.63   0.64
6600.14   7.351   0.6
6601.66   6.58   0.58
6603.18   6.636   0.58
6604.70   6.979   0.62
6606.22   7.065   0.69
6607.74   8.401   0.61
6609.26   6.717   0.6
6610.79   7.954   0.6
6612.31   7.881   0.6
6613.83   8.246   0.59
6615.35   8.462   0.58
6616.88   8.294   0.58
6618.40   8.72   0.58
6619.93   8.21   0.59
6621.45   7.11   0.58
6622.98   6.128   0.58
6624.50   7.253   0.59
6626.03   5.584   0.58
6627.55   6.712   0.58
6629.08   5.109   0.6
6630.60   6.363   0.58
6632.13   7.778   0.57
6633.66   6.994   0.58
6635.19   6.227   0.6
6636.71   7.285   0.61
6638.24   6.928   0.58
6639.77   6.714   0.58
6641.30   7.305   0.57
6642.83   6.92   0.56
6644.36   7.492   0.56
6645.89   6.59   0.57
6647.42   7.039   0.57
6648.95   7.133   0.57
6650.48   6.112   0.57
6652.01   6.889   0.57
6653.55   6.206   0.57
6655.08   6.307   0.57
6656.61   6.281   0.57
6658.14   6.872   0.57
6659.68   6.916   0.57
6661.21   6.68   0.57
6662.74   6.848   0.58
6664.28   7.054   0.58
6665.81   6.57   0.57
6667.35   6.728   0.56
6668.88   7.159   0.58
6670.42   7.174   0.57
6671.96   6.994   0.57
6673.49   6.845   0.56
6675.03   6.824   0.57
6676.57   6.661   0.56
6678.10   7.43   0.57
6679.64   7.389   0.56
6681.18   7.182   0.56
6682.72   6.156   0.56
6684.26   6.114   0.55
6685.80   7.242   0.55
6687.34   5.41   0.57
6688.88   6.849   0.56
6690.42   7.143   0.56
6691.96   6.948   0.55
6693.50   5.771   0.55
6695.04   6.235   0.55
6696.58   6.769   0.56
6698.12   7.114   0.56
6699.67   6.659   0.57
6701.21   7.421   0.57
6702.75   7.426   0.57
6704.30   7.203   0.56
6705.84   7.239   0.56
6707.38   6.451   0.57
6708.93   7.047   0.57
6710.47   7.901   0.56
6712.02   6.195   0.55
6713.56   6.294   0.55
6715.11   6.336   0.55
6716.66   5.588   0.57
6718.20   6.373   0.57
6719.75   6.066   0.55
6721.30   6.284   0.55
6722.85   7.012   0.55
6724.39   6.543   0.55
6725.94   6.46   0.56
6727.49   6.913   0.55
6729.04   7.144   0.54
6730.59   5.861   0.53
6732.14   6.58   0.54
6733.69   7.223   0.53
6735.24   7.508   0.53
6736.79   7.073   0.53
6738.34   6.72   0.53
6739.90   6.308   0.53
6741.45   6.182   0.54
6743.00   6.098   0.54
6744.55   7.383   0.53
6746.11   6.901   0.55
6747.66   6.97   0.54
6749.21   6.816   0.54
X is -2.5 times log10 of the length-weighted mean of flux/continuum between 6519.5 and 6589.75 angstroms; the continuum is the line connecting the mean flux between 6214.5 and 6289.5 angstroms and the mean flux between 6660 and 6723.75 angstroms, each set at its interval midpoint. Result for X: 0.083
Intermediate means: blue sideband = 8.93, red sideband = 6.75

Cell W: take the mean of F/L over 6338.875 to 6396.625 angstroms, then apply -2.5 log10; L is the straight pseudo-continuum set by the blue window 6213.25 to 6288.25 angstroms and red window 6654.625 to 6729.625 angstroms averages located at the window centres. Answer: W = 0.12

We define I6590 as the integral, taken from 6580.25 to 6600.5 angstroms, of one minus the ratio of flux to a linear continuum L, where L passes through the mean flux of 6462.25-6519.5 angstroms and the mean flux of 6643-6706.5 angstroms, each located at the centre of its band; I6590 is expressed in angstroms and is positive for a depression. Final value 0.9 angstroms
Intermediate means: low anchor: 7.56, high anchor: 6.81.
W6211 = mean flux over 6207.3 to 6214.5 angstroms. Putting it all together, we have 14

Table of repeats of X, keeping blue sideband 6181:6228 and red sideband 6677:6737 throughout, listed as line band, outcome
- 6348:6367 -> 0.24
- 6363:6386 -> 0.25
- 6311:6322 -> 0.24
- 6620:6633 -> 0.11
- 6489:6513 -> 0.14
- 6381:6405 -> 0.22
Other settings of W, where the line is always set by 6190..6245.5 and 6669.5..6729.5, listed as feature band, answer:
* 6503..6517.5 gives 0.17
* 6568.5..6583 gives 0.10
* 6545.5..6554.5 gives 0.22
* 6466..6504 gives 0.07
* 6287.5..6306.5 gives 0.19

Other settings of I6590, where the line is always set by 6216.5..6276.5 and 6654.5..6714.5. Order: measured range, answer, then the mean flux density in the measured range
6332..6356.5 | 1.6 angstroms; 7.86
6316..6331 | 1.4 angstroms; 7.67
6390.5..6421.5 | 3.3 angstroms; 7.24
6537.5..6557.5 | 2.0 angstroms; 6.71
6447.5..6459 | -4.4 angstroms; 10.9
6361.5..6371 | 1.1 angstroms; 7.3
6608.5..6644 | -0.5 angstroms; 7.17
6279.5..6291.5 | 1.0 angstroms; 7.98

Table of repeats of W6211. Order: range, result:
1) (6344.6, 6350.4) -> 7.79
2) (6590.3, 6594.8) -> 7.14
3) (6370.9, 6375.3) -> 7.87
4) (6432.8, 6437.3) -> 8.72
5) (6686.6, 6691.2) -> 6.48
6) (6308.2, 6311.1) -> 8.43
